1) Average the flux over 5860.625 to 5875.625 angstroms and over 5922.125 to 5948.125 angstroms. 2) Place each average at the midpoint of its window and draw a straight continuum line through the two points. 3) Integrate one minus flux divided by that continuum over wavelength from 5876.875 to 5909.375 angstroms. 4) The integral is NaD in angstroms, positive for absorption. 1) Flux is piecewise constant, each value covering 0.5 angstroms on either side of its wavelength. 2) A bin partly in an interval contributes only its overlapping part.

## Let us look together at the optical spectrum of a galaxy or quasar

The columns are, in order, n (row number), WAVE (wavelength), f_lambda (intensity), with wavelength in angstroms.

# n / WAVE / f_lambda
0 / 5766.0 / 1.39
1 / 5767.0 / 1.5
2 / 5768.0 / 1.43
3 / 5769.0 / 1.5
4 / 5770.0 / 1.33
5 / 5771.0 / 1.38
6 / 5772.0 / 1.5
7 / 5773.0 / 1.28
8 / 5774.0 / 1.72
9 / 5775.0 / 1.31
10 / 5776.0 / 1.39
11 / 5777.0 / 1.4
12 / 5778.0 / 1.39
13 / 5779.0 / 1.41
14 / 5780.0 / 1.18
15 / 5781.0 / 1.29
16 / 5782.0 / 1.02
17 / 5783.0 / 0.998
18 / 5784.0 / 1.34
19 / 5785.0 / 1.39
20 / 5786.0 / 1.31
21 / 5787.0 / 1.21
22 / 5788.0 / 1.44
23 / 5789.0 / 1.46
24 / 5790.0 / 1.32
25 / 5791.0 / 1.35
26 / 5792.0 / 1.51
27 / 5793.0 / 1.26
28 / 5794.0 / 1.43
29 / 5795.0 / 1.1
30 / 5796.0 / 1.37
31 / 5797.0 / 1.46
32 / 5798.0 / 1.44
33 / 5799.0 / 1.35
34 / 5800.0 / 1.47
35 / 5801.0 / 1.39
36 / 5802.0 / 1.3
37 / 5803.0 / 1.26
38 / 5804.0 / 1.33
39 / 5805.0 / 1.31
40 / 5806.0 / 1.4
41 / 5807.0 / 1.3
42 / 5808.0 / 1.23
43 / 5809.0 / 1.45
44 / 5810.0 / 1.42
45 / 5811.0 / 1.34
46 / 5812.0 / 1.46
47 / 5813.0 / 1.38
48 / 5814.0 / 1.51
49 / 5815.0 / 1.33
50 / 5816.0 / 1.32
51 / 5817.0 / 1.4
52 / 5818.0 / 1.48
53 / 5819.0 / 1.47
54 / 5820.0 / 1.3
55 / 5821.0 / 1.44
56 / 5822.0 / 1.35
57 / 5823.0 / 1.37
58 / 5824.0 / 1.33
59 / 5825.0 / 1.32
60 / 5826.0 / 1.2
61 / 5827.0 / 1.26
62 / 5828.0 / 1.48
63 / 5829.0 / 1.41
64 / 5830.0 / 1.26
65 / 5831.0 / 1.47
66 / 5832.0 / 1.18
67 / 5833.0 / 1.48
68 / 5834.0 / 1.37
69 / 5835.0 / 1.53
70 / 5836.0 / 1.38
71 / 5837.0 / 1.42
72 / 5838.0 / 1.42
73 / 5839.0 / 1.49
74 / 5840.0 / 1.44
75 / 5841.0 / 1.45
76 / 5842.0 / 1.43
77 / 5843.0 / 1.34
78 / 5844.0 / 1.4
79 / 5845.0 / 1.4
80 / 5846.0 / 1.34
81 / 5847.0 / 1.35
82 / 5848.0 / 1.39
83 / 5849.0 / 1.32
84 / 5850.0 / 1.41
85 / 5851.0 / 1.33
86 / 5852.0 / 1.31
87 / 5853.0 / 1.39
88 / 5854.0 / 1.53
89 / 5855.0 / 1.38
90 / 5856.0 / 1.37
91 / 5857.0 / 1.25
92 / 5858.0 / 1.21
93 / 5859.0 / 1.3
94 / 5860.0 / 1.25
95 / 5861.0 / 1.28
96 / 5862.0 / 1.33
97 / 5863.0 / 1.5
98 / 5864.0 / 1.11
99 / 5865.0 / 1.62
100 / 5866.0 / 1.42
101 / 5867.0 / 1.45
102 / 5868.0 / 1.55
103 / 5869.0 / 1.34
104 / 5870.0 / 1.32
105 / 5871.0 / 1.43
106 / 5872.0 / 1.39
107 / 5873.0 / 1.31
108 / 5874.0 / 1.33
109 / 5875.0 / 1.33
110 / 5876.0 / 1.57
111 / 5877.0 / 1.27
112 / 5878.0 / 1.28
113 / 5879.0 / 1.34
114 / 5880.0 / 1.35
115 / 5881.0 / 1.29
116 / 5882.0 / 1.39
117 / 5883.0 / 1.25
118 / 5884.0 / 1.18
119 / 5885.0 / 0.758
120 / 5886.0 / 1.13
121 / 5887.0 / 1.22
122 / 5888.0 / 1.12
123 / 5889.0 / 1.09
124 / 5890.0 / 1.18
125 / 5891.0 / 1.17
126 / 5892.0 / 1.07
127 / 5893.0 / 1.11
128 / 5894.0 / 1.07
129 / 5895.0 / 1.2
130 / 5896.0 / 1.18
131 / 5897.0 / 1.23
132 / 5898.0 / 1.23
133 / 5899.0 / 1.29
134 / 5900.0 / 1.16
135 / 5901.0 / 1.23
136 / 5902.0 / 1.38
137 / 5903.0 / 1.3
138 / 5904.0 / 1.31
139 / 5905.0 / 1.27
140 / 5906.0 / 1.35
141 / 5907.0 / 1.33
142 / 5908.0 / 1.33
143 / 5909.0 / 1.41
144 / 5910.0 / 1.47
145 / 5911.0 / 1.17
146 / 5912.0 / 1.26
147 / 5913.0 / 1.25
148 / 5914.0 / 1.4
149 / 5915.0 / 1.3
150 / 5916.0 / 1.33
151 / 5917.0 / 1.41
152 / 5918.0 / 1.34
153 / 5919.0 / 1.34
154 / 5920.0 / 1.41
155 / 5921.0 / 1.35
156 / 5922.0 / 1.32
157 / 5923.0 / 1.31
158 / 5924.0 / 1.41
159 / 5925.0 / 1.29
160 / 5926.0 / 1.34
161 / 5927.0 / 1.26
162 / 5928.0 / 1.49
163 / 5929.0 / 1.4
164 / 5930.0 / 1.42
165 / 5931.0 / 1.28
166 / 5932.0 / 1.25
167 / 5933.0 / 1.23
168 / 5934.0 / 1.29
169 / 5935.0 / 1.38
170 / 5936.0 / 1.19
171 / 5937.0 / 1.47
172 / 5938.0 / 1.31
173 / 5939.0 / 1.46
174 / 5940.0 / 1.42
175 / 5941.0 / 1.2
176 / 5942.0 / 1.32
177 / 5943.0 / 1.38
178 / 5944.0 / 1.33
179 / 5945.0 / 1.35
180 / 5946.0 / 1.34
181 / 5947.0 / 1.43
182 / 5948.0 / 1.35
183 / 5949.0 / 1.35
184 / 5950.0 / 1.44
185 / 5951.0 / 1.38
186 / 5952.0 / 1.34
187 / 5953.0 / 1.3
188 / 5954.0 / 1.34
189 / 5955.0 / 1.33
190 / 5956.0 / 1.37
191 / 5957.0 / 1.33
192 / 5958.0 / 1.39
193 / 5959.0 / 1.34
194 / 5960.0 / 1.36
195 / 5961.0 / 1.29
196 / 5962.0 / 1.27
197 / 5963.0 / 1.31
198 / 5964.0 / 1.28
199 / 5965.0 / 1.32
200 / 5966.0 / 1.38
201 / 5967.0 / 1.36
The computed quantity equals 3.4 angstroms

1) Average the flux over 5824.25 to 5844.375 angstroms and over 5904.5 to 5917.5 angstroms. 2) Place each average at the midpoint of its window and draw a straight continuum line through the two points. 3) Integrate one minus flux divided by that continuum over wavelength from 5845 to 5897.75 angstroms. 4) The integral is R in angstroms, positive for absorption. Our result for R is 2.5 angstroms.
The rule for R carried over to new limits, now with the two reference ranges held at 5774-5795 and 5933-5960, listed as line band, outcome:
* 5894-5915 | 0.94 angstroms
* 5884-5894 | 1.81 angstroms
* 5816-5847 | -1.25 angstroms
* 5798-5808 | -0.13 angstroms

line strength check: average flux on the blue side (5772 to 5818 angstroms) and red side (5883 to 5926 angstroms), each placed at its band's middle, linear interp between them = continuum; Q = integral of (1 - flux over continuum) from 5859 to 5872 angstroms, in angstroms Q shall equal -0.9 angstroms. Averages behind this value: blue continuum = 1.35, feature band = 1.38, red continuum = 1.25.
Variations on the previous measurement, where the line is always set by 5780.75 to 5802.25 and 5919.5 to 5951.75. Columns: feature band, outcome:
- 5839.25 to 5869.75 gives -0.8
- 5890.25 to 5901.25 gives 1.4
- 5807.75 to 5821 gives -0.6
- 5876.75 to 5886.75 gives 0.9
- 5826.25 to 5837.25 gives -0.4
